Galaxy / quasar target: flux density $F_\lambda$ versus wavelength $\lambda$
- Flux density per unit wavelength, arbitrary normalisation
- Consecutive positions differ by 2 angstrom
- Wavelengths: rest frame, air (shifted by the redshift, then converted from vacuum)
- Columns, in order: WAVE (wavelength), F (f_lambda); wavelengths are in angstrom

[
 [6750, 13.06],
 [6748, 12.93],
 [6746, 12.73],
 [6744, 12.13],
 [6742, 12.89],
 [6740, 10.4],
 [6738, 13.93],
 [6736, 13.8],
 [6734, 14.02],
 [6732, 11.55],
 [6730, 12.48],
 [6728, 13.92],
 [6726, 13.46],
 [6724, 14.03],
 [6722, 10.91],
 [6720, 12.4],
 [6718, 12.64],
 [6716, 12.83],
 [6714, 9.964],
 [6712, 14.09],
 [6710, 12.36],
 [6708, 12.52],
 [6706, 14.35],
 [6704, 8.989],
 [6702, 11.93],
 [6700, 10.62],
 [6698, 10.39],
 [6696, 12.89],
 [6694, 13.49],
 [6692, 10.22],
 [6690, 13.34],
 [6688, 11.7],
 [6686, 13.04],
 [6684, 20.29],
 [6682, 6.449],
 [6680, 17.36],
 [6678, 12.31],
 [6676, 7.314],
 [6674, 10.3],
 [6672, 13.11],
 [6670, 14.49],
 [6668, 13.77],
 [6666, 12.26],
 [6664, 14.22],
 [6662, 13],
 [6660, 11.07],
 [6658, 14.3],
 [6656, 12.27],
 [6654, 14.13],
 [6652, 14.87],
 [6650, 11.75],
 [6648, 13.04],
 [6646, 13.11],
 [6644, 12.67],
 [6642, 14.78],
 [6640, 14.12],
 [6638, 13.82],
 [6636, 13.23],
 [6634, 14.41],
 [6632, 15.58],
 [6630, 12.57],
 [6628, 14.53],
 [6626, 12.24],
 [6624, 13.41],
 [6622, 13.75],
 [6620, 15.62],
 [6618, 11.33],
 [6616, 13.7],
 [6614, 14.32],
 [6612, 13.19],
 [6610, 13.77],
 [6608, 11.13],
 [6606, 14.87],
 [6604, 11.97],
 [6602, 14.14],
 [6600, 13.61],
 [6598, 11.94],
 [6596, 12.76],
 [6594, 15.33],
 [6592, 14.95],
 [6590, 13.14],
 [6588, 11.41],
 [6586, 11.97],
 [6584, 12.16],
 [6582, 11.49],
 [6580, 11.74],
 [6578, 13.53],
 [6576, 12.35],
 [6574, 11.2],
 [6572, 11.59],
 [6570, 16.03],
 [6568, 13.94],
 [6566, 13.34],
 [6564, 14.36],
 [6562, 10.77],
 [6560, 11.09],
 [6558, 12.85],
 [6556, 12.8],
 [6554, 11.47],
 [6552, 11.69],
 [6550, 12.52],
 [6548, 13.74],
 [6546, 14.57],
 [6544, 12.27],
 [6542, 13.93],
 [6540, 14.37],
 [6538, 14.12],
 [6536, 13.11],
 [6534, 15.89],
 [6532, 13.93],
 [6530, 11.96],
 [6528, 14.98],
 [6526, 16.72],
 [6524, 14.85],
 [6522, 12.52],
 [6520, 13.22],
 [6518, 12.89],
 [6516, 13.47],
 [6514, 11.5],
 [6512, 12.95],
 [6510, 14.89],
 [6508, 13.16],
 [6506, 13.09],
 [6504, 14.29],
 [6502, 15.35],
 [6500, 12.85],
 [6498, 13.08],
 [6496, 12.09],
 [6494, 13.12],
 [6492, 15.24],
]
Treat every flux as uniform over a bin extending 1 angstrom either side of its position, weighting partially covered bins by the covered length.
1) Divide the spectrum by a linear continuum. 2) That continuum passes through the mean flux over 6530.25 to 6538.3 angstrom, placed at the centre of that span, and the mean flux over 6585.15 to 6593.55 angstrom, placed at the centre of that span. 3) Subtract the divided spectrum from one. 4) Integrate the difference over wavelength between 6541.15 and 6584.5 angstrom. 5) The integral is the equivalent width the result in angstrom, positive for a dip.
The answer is 2.7 angstrom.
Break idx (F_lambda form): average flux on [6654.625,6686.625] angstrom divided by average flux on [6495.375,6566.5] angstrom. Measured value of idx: 1.0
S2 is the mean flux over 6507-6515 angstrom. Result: 13.1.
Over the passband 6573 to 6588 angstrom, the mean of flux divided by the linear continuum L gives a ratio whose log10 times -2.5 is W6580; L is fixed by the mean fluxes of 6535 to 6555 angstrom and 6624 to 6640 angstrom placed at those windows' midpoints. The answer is 0.12 mag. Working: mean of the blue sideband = 13.2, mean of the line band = 12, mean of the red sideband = 13.8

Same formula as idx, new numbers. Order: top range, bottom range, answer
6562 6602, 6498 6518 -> 0.96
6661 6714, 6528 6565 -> 0.95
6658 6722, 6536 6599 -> 0.96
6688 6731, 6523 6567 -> 0.91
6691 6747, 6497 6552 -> 0.90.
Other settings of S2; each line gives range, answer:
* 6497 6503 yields 13.8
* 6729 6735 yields 12.7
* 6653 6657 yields 13.2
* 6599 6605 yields 13.2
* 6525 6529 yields 15.8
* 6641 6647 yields 13.5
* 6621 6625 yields 13.6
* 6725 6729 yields 13.7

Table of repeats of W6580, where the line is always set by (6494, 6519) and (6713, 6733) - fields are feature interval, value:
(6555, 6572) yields 0.000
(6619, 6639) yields -0.091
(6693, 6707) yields 0.063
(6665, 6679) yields 0.061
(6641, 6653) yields -0.054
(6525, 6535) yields -0.117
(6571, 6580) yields 0.077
